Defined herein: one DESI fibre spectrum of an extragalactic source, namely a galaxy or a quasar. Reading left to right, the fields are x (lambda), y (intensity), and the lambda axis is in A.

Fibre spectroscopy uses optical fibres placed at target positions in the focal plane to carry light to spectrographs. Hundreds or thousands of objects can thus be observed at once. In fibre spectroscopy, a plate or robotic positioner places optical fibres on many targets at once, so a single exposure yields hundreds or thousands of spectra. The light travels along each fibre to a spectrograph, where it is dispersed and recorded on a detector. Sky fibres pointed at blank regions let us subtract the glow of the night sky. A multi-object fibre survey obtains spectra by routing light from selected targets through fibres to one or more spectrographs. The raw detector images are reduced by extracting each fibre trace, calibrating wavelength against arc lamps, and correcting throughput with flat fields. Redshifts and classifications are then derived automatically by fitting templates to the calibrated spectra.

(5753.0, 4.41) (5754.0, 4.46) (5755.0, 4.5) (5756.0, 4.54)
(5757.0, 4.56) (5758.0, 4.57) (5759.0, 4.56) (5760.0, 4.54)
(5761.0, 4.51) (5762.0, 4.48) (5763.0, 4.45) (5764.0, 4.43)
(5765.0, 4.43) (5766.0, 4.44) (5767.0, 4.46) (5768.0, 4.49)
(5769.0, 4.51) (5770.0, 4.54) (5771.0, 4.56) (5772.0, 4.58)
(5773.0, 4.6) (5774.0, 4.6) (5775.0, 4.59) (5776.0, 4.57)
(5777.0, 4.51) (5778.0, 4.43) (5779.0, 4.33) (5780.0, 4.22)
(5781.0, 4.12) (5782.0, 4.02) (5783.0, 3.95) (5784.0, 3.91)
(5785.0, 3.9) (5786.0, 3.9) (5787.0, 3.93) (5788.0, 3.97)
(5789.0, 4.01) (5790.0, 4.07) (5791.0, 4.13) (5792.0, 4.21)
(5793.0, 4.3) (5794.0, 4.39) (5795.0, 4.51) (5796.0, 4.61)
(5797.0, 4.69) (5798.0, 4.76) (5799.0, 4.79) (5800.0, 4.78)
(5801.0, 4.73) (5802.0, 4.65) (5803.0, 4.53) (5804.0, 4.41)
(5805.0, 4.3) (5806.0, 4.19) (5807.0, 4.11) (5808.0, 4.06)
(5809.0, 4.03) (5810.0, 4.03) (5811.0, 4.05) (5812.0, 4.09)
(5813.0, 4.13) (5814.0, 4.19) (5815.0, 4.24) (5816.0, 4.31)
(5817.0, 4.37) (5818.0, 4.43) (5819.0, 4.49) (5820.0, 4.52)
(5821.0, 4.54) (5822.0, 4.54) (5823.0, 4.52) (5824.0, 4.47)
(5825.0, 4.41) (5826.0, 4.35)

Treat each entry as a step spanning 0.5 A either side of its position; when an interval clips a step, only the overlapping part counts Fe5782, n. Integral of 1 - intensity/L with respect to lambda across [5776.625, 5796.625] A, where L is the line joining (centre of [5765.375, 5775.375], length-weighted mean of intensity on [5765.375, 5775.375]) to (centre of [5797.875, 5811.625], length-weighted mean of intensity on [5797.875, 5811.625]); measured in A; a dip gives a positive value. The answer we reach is 1.28 A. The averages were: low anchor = 4.53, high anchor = 4.37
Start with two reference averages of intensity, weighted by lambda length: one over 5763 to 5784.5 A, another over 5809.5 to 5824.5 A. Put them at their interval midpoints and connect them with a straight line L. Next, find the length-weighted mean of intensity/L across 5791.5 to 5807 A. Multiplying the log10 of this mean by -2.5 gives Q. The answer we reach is -0.04 mag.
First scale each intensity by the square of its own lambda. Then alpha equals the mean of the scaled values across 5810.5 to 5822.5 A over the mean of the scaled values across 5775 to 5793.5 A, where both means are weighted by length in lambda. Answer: 1.05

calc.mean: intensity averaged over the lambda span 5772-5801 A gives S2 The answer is 4.33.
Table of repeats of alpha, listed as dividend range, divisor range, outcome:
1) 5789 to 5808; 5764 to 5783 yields 1.01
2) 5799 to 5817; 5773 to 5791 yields 1.04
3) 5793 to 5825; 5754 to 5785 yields 1.01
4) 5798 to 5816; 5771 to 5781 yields 0.98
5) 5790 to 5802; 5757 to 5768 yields 1.02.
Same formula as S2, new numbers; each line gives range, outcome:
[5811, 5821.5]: 4.32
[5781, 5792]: 4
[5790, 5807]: 4.47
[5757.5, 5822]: 4.36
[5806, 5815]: 4.1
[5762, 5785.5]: 4.38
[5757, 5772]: 4.5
